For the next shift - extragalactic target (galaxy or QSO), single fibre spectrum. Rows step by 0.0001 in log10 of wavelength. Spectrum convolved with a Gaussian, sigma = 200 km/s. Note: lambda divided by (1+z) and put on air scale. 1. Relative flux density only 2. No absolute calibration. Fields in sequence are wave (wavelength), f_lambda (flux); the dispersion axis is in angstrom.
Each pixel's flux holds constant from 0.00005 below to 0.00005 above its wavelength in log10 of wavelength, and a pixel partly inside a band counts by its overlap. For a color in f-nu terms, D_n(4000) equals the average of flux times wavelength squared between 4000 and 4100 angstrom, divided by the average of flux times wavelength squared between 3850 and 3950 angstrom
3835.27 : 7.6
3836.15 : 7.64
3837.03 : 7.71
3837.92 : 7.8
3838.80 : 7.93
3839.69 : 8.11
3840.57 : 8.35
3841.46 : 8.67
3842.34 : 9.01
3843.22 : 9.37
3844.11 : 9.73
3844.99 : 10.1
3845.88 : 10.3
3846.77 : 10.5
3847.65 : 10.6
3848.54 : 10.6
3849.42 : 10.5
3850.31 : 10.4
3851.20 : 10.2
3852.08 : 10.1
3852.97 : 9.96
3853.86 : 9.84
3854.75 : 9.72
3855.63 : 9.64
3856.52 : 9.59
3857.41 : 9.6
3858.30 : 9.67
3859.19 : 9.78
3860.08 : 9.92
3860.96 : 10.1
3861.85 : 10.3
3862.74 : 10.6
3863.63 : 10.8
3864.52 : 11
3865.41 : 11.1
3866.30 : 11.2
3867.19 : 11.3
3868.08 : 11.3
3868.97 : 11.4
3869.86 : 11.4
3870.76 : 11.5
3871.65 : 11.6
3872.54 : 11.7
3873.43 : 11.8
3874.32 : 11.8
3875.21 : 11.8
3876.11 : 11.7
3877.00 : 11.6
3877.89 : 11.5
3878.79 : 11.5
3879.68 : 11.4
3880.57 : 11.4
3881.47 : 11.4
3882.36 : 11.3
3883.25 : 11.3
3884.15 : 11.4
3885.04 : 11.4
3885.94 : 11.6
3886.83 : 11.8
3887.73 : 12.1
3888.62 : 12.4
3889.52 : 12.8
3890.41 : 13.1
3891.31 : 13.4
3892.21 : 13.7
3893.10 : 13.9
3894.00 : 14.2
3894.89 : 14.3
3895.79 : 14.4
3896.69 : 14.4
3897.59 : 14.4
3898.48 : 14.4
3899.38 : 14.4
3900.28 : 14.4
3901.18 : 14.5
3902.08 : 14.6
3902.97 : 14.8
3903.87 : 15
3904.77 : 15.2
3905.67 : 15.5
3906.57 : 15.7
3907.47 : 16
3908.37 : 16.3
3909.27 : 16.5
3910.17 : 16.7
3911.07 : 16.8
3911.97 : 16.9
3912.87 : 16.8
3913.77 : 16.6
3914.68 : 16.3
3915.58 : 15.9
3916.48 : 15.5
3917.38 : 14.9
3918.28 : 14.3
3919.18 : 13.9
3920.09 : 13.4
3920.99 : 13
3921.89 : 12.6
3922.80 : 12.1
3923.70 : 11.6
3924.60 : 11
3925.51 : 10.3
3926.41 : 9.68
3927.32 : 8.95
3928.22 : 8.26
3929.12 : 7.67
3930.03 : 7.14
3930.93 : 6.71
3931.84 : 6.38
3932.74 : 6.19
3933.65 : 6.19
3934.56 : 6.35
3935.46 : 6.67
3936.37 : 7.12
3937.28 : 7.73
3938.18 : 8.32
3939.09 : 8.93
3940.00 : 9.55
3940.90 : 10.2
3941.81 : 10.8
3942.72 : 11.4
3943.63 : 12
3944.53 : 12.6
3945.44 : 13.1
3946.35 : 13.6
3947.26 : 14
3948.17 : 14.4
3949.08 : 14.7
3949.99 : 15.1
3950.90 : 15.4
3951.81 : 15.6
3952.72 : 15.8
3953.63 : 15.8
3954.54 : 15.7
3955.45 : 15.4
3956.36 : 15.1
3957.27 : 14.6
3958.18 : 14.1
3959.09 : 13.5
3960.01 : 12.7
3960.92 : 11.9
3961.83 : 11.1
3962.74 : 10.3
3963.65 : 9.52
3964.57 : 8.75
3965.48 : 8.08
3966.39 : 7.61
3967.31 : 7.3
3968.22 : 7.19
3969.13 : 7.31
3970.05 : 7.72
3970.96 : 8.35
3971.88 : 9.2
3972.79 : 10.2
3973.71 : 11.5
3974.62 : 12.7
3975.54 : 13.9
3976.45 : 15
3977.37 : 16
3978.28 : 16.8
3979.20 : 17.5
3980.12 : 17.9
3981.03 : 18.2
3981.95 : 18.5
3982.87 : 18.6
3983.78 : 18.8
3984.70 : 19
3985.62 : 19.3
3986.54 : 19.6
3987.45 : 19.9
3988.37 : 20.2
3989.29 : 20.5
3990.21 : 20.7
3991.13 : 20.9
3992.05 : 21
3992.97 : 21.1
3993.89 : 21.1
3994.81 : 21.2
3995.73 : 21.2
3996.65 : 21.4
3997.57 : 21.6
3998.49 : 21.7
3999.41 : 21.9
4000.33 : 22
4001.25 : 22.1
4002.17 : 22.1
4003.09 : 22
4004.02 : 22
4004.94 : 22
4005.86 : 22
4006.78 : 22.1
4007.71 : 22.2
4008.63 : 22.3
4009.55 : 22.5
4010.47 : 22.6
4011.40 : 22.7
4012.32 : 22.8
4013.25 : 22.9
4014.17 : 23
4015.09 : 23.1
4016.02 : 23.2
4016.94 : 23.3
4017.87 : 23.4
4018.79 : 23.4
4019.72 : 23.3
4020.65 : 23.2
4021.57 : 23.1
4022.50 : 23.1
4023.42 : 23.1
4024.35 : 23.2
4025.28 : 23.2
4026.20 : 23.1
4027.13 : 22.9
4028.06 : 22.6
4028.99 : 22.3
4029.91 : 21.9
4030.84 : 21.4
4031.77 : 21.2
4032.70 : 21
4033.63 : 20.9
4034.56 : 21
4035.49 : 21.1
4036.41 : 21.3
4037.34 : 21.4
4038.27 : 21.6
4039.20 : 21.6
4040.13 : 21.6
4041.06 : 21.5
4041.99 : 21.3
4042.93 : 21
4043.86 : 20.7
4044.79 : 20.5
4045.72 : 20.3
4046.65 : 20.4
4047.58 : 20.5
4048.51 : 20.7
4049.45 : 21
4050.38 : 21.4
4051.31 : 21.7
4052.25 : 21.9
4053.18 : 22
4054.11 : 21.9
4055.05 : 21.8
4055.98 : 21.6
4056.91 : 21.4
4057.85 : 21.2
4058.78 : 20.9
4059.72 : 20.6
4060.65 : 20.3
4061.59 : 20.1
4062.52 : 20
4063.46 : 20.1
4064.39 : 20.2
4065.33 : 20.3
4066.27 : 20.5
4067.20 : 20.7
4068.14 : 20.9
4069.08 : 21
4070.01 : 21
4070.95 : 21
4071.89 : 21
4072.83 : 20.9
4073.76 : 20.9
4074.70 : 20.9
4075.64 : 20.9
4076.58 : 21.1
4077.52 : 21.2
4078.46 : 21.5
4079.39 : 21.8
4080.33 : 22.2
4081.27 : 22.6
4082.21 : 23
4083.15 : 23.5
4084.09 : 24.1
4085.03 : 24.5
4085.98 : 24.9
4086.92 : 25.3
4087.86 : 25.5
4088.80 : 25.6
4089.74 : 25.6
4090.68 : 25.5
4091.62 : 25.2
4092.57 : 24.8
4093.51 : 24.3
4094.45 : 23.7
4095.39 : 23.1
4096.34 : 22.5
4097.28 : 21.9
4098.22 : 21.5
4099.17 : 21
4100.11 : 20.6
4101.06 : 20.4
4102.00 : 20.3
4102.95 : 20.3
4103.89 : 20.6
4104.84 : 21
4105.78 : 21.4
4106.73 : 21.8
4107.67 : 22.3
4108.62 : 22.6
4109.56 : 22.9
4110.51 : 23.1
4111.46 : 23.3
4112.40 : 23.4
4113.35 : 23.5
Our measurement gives 1.99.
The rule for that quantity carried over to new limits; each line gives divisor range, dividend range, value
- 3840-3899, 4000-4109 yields 2.14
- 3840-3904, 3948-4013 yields 1.54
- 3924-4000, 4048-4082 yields 1.64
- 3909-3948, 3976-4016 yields 1.87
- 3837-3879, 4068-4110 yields 2.44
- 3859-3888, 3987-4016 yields 2.06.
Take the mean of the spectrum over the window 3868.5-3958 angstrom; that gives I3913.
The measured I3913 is 12.6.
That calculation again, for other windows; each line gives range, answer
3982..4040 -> 21.8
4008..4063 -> 21.8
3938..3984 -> 12.8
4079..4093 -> 24.3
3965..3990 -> 14.4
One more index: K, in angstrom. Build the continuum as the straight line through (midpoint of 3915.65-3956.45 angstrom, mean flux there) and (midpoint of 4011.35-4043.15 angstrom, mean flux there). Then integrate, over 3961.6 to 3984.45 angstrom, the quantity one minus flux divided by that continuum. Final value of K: 5.2 angstrom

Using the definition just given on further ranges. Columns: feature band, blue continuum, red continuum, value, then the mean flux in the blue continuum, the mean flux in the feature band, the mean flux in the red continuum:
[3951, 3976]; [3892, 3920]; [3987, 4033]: 9.72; 15.2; 11.6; 22.1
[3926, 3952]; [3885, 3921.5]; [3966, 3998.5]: 8.95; 14.6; 10.1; 16.4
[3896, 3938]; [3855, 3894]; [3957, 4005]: 1.89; 11.4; 12.6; 16.2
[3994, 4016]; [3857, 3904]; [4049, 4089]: -4.39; 12.1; 22.2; 21.7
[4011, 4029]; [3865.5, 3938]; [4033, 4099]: -3.63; 12.4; 23.1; 21.9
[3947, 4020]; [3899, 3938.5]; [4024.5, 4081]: -2.33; 12.4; 17.4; 21.2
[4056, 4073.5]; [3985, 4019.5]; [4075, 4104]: 1.46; 21.8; 20.7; 22.9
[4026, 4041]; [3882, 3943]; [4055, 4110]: -1.89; 12.4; 21.7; 22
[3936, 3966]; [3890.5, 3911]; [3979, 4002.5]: 9.36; 14.9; 12.3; 20.3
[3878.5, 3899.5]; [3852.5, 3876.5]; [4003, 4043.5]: -0.34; 10.7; 12.8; 22.3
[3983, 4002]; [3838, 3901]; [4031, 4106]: -3.22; 11.3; 20.8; 21.7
